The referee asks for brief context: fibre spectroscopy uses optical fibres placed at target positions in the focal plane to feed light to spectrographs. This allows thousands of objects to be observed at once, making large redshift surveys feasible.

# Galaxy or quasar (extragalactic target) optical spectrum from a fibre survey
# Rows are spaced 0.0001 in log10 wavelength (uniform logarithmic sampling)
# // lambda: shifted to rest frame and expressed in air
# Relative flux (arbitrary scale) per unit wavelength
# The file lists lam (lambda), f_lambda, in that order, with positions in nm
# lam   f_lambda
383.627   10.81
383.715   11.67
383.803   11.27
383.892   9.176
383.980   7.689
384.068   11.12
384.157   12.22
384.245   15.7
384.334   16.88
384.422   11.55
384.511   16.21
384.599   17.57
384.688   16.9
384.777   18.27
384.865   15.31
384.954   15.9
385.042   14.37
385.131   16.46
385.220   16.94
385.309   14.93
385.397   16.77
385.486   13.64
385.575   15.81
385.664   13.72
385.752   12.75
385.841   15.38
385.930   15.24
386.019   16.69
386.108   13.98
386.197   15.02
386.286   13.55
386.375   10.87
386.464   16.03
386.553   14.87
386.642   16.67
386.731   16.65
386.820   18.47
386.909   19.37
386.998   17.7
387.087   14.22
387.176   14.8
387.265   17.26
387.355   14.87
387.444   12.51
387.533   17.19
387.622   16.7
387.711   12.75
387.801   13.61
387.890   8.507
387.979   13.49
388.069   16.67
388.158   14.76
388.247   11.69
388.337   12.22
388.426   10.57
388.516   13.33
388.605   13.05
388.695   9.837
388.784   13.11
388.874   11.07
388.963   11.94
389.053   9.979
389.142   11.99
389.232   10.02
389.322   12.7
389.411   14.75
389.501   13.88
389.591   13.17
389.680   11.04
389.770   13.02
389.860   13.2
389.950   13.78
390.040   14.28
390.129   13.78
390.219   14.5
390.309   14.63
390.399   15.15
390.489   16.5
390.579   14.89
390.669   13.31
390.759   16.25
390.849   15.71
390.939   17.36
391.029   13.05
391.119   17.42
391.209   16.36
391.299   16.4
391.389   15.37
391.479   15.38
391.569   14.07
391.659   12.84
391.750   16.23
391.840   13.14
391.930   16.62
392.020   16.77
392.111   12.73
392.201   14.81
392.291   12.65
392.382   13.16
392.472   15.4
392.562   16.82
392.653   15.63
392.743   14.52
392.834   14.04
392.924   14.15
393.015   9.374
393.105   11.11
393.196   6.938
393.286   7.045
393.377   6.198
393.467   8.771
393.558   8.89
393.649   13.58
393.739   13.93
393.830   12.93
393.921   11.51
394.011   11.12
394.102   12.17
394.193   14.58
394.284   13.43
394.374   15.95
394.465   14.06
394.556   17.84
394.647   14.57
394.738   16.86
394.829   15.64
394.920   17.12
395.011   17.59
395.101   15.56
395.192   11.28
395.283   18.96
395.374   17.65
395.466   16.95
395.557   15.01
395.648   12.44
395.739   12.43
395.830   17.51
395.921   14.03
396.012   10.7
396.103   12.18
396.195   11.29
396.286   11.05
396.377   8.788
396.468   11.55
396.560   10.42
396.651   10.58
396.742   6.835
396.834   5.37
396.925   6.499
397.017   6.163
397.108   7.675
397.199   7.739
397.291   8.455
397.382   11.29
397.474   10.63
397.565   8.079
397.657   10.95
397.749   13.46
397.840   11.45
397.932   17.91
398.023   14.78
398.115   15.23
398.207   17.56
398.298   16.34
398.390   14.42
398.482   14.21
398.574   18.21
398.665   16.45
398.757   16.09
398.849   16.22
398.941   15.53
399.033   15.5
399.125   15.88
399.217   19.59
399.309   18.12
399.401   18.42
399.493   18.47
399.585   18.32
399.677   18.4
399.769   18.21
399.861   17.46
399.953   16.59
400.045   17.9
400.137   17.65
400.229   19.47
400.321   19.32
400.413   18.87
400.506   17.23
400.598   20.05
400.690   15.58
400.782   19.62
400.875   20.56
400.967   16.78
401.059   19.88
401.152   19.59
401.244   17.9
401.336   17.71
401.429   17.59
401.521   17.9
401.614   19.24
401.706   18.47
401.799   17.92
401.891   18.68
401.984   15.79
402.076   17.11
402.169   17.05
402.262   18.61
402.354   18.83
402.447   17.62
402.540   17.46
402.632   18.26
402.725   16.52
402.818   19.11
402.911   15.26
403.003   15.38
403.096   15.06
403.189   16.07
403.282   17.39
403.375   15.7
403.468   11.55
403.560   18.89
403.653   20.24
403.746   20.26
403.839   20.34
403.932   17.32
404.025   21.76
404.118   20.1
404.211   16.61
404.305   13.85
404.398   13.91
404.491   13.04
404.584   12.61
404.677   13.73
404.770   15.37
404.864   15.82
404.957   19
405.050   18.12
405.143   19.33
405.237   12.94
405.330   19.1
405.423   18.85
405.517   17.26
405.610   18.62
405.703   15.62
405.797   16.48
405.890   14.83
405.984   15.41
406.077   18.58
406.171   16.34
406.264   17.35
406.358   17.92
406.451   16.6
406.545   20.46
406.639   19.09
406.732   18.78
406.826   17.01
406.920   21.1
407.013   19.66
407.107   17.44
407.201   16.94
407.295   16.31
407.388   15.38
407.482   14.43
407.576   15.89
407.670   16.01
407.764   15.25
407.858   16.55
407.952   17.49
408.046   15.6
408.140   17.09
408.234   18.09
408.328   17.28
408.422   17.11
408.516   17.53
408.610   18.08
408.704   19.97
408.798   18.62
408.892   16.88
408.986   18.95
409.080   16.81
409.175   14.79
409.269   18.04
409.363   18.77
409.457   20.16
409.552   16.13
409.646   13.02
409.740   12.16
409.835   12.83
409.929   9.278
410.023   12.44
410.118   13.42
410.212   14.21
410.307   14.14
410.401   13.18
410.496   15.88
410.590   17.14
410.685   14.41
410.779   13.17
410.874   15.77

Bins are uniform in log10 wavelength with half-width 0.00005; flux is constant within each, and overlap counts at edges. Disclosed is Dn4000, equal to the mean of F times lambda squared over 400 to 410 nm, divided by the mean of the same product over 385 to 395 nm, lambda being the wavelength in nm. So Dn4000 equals 1.3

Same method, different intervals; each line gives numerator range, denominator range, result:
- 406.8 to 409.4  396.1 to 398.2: 1.74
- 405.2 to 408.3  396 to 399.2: 1.46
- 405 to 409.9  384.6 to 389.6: 1.32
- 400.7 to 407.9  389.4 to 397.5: 1.39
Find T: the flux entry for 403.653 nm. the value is 20.24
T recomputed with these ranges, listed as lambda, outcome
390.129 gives 13.78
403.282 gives 17.39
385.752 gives 12.75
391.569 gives 14.07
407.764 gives 15.25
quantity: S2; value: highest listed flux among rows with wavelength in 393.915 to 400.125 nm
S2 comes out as 19.59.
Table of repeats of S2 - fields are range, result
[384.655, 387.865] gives 19.37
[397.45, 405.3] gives 21.76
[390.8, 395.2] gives 17.84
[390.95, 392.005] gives 17.42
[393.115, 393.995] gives 13.93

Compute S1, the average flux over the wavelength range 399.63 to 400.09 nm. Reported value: 17.7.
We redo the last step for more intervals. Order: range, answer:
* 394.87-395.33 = 16.1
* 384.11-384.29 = 13.9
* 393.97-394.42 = 13.5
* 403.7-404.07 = 19.9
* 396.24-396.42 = 9.97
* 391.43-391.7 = 14.2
